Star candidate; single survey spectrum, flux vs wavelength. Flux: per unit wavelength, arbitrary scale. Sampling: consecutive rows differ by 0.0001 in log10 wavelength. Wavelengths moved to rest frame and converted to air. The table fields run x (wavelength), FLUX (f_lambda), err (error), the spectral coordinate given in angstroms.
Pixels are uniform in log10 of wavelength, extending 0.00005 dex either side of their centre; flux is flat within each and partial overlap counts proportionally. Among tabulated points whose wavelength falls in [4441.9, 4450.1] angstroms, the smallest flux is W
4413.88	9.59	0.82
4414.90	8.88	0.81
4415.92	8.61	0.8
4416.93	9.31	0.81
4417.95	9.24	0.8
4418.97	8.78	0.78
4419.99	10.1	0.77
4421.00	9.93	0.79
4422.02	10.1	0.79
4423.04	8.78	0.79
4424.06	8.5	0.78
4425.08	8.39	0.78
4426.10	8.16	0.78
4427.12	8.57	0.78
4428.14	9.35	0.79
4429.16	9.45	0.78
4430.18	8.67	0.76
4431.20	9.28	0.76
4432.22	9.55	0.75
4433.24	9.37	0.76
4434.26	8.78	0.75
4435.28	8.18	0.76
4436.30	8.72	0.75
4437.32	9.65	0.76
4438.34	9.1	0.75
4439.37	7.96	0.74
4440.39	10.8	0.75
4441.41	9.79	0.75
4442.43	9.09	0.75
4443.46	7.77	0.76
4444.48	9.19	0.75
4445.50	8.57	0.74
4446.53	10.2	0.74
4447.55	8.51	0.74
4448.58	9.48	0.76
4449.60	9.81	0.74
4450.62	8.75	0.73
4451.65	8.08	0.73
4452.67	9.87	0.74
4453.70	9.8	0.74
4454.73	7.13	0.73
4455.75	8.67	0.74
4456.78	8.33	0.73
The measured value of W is 7.77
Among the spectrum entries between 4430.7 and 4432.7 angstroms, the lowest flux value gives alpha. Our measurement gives 9.28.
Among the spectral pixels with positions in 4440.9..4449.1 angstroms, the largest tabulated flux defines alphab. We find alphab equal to 10.2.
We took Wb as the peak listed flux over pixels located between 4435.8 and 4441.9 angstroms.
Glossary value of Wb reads 10.8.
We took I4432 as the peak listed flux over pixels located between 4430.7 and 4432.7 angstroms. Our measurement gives 9.55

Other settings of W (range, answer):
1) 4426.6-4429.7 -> 8.57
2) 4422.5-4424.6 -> 8.5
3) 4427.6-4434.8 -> 8.67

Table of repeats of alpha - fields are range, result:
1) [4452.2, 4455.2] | 7.13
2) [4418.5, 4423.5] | 8.78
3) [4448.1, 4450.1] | 9.48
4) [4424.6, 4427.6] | 8.16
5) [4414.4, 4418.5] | 8.61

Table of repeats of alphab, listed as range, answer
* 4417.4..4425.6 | 10.1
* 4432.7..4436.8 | 9.37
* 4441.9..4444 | 9.09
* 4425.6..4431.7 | 9.45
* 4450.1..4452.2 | 8.75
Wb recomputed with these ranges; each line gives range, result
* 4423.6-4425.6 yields 8.5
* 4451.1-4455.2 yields 9.87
